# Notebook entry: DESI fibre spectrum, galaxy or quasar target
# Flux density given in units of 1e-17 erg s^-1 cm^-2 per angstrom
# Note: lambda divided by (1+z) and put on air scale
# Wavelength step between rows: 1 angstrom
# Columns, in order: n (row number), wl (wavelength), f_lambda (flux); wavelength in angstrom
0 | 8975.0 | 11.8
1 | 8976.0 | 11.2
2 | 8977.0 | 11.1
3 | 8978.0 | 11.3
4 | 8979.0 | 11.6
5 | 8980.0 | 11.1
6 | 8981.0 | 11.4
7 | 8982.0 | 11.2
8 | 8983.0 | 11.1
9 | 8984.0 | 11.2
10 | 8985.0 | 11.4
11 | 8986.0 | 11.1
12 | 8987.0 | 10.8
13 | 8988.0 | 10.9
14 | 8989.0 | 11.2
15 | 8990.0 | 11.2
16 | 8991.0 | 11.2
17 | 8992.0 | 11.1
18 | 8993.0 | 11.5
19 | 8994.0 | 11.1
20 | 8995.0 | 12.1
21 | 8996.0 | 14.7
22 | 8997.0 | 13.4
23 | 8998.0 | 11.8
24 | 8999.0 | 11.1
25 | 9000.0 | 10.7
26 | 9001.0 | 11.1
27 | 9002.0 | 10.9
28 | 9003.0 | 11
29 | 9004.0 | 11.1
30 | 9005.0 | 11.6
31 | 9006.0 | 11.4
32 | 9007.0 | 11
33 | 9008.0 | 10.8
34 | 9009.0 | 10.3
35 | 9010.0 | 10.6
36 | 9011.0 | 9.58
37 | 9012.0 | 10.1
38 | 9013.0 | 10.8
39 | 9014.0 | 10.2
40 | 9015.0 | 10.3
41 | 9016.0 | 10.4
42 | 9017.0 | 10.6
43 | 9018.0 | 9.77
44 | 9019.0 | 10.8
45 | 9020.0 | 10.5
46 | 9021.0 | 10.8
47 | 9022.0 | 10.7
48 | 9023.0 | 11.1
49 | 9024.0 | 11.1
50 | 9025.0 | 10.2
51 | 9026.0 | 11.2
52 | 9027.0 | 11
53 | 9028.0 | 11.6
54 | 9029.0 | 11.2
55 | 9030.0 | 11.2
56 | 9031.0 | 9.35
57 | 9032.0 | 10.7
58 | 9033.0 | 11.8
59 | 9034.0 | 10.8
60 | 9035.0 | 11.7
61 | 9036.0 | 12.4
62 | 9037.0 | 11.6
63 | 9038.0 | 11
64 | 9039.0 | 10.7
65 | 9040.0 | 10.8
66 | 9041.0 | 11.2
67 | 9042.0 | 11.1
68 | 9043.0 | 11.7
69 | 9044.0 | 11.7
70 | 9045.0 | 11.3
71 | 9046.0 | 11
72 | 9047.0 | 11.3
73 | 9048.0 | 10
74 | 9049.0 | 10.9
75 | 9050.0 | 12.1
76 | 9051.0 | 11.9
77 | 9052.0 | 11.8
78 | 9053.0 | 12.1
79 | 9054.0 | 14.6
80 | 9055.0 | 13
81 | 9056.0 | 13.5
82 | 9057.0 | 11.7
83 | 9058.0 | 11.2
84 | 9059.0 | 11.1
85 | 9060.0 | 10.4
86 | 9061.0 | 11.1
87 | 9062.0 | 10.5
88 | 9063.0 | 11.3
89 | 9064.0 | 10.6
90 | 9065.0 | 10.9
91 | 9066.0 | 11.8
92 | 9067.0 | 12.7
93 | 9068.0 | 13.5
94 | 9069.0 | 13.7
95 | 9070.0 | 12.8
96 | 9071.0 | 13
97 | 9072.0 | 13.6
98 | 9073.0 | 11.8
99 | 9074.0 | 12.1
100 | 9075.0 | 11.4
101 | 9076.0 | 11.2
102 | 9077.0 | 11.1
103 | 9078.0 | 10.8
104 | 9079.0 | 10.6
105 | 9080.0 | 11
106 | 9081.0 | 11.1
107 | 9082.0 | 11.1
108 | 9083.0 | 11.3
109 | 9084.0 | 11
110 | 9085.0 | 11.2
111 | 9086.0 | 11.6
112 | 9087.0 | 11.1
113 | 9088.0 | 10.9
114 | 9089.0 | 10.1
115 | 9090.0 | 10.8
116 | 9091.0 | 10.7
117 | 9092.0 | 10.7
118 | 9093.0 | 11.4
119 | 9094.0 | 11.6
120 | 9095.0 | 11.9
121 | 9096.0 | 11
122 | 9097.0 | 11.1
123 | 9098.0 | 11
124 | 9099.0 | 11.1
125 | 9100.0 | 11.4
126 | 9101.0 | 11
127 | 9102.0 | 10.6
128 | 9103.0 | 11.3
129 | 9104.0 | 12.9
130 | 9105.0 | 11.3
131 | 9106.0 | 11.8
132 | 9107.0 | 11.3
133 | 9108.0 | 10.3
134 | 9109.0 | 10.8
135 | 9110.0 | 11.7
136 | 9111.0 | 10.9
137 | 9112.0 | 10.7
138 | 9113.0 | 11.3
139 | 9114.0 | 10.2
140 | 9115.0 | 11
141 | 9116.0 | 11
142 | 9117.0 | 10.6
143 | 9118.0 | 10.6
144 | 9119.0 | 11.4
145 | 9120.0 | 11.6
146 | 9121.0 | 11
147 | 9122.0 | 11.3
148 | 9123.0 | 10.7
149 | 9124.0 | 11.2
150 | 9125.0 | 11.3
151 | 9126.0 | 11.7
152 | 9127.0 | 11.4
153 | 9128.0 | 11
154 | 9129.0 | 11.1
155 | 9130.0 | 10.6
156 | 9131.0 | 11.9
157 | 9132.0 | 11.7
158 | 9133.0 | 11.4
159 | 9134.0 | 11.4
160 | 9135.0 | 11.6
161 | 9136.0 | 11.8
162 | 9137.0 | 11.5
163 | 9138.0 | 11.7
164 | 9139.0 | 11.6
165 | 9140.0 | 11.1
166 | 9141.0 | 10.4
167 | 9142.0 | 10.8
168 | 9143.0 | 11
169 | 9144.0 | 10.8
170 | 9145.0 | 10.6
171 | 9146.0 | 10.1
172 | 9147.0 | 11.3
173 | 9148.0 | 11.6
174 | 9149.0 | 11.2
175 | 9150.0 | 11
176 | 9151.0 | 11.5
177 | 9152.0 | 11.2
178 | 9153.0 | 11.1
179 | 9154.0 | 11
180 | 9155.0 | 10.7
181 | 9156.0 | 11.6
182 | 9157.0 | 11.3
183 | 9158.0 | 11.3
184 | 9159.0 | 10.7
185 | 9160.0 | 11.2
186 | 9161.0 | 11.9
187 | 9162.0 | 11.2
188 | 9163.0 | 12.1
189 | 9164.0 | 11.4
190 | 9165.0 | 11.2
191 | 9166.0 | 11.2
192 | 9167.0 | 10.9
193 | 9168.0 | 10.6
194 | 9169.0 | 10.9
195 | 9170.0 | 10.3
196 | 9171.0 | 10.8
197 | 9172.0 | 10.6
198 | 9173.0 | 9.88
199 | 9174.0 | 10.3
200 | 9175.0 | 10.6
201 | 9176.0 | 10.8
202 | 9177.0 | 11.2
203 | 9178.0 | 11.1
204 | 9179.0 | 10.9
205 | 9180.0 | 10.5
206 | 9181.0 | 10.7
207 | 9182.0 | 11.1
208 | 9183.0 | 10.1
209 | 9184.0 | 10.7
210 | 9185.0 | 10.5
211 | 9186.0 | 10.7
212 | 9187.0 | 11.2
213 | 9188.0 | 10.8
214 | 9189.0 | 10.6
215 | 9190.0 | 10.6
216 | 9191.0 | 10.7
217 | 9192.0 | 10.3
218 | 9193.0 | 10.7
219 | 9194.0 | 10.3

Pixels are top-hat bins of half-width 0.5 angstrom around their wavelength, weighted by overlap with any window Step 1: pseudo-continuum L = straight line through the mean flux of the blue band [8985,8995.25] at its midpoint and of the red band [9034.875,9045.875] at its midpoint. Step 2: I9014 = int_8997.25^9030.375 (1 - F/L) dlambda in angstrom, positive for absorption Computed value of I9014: 1.34 angstrom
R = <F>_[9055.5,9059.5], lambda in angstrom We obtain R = 11.9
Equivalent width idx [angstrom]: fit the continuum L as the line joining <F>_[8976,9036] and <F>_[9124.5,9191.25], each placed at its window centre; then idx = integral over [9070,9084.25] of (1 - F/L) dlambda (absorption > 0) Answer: -0.65 angstrom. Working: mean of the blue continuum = 11.1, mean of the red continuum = 11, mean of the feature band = 11.6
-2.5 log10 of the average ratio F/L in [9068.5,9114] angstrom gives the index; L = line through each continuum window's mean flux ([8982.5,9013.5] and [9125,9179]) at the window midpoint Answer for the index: -0.018 mag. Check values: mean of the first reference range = 11.2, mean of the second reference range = 11.1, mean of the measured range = 11.3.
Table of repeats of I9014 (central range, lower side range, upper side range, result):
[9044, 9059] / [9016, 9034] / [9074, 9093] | -1.3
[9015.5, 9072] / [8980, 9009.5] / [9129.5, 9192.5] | -0.9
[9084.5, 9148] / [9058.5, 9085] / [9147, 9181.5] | 0.9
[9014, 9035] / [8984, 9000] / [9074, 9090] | 1.2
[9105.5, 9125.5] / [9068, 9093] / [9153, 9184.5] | 0.4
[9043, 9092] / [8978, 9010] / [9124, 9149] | -1.3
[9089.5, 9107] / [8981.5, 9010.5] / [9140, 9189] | -0.3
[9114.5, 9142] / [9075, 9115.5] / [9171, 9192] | -0.8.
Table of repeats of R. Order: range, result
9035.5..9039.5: 11.4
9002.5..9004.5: 11.1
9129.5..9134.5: 11.4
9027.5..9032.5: 10.8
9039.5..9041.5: 11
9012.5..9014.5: 10.5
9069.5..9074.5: 12.7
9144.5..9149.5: 11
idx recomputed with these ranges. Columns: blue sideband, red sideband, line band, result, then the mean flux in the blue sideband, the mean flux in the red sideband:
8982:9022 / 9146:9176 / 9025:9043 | -0.13 angstrom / 11.1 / 11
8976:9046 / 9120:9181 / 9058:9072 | -0.94 angstrom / 11.1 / 11.1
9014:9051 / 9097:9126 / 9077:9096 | 0.06 angstrom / 11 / 11.1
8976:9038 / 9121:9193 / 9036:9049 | -0.10 angstrom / 11.1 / 11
